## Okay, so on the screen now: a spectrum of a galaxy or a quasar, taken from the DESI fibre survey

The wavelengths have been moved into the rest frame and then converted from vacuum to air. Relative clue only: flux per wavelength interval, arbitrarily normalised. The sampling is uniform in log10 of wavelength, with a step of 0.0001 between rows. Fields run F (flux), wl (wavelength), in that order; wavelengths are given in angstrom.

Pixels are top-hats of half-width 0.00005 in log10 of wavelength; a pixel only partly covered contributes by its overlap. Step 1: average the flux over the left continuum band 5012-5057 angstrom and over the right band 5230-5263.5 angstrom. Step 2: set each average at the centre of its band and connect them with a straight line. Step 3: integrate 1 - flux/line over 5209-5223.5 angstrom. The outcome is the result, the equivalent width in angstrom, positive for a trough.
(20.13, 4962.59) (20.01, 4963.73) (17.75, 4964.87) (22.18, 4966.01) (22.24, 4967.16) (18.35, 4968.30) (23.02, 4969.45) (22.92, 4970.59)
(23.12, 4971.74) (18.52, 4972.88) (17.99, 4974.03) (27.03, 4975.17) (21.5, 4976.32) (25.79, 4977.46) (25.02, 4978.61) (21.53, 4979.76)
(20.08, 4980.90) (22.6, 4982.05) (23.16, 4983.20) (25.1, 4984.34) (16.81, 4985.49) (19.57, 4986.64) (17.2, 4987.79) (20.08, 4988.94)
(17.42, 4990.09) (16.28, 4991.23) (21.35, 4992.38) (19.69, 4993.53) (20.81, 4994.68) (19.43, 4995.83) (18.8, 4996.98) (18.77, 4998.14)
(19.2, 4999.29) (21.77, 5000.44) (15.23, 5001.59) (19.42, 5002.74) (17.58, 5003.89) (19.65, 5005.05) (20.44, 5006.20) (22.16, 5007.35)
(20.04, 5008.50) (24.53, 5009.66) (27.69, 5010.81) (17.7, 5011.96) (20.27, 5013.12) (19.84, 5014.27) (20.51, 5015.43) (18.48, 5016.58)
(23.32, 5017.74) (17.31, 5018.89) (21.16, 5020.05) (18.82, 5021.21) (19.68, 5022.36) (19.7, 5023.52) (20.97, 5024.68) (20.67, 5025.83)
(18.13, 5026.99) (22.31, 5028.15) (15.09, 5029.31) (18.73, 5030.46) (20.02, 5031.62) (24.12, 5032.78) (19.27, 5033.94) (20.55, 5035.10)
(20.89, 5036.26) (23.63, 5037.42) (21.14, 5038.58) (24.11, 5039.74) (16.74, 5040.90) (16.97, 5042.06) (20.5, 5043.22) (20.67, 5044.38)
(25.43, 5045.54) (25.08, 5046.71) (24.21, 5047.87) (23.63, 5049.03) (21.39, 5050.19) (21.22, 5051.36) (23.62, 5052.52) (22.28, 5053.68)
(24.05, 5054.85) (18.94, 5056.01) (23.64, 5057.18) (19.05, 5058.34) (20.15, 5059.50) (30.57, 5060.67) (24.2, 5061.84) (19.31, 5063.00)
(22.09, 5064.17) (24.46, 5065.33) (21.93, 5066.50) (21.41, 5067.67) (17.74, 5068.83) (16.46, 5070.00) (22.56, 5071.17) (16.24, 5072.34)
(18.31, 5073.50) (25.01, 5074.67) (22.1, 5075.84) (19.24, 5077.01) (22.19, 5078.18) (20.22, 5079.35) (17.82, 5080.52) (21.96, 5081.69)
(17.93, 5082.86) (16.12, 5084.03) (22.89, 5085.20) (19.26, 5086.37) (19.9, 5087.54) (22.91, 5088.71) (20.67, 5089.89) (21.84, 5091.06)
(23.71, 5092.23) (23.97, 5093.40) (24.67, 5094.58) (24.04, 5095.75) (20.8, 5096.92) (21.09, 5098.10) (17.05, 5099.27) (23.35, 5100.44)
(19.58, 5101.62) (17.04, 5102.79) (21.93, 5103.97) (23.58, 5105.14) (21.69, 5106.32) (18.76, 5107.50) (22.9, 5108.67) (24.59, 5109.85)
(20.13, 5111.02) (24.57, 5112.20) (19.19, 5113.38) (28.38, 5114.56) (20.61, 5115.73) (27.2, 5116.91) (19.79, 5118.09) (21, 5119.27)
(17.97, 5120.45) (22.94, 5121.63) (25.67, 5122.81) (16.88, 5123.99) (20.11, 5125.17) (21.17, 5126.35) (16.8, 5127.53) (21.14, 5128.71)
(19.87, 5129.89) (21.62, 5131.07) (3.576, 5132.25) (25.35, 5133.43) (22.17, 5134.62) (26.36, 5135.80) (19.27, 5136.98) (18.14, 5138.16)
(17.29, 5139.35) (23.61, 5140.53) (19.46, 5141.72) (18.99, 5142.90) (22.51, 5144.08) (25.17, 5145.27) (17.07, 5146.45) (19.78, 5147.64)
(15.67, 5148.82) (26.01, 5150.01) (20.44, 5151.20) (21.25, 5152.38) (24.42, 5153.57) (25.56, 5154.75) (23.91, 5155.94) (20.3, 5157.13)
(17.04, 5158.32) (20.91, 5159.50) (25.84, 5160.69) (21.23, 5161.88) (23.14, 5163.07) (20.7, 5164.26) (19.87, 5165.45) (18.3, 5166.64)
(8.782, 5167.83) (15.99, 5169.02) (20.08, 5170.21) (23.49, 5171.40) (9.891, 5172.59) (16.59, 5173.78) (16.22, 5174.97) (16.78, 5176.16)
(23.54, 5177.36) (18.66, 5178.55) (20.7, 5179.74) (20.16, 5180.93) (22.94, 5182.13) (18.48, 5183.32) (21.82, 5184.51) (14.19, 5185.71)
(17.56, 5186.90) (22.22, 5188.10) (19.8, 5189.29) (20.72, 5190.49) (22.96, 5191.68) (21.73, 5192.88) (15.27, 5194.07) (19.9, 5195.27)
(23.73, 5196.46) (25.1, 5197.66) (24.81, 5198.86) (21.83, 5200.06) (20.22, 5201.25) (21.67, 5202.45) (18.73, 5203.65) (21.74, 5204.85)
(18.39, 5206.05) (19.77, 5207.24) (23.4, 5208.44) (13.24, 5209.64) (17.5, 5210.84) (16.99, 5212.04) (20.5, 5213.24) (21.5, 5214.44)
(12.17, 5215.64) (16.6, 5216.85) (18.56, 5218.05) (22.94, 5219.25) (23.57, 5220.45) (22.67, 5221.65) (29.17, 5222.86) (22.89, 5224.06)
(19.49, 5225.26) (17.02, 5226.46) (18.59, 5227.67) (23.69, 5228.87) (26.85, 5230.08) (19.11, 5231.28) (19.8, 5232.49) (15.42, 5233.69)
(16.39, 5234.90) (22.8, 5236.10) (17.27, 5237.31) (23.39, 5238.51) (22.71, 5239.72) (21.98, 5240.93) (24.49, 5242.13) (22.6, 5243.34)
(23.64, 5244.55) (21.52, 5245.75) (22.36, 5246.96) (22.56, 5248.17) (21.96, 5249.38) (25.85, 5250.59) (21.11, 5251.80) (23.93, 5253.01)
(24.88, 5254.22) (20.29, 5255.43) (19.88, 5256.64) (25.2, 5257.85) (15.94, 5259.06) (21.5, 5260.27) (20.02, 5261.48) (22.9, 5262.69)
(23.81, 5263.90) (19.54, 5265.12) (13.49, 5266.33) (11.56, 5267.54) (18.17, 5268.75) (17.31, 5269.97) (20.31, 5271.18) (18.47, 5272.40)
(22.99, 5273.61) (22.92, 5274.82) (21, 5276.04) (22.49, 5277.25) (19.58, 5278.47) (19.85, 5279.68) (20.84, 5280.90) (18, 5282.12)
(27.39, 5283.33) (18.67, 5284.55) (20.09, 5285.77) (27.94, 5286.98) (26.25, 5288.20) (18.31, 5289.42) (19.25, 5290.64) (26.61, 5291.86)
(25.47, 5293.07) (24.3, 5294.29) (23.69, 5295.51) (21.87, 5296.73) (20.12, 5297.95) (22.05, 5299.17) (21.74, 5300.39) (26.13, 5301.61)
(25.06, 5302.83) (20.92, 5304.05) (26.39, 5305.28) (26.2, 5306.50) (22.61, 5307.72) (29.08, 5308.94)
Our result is 1.2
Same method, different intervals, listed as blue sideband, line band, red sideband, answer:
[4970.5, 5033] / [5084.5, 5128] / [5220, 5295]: -1.58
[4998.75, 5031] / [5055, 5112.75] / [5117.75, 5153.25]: -3.13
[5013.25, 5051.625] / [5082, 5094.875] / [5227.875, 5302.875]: -0.18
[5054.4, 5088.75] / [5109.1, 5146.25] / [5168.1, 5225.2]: -0.96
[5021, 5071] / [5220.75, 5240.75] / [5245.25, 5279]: -0.28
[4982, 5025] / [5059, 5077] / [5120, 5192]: -1.28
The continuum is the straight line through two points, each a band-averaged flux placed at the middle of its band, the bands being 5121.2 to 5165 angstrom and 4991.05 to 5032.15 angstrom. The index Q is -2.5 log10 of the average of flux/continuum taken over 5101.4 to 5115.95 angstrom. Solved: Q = -0.06 mag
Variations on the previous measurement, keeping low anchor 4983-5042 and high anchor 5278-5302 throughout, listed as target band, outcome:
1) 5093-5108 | -0.03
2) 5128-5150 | 0.06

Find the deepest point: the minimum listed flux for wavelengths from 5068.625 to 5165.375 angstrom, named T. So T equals 3.576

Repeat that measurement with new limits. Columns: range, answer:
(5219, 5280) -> 11.56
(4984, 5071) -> 15.09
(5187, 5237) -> 12.17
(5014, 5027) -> 17.31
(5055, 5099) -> 16.12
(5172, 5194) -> 9.891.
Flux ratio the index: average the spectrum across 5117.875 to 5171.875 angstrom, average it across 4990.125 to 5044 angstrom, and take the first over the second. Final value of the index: 1.02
